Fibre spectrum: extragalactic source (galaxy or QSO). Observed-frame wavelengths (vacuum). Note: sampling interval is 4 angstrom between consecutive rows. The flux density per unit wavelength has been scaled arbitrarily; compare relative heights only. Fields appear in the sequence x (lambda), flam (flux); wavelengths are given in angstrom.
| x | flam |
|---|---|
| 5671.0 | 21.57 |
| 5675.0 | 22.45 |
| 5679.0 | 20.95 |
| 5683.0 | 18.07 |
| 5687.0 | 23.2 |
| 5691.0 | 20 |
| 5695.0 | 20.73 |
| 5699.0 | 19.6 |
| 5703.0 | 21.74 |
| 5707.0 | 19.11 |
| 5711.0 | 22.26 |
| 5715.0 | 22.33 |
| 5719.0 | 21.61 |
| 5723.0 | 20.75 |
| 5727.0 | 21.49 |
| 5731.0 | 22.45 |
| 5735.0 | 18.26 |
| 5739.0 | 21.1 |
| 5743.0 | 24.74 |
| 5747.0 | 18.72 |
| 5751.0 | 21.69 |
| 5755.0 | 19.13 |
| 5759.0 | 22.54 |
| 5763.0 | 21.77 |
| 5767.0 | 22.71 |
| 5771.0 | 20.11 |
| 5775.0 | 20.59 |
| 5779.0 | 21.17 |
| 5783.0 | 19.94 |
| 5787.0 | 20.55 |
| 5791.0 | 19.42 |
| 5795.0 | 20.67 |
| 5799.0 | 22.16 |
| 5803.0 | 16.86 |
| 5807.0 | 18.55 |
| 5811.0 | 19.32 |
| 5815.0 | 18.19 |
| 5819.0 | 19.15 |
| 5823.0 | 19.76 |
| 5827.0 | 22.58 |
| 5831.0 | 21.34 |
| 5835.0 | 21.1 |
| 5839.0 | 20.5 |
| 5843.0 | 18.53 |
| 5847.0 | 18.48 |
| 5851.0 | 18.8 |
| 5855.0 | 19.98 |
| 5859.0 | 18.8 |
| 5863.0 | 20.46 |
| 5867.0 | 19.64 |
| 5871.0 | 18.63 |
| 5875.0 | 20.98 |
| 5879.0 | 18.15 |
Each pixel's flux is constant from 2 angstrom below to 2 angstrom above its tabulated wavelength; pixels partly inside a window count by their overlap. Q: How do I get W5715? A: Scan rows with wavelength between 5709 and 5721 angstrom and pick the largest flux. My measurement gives 22.33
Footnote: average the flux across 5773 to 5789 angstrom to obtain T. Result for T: 20.6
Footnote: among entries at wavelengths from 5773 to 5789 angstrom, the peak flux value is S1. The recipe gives 21.17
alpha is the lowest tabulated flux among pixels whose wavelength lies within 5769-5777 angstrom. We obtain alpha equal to 20.11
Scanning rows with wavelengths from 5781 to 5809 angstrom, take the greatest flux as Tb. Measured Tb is 22.16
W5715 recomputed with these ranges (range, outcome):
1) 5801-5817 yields 19.32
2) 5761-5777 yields 22.71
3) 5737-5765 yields 24.74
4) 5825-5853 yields 22.58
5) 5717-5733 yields 22.45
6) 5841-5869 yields 20.46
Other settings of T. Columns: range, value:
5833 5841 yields 20.8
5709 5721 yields 22.1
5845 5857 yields 19.1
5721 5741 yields 20.8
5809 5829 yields 19.8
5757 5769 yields 22.3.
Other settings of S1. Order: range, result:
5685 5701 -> 23.2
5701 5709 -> 21.74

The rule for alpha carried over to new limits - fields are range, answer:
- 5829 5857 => 18.48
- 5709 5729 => 20.75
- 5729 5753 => 18.26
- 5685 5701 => 19.6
